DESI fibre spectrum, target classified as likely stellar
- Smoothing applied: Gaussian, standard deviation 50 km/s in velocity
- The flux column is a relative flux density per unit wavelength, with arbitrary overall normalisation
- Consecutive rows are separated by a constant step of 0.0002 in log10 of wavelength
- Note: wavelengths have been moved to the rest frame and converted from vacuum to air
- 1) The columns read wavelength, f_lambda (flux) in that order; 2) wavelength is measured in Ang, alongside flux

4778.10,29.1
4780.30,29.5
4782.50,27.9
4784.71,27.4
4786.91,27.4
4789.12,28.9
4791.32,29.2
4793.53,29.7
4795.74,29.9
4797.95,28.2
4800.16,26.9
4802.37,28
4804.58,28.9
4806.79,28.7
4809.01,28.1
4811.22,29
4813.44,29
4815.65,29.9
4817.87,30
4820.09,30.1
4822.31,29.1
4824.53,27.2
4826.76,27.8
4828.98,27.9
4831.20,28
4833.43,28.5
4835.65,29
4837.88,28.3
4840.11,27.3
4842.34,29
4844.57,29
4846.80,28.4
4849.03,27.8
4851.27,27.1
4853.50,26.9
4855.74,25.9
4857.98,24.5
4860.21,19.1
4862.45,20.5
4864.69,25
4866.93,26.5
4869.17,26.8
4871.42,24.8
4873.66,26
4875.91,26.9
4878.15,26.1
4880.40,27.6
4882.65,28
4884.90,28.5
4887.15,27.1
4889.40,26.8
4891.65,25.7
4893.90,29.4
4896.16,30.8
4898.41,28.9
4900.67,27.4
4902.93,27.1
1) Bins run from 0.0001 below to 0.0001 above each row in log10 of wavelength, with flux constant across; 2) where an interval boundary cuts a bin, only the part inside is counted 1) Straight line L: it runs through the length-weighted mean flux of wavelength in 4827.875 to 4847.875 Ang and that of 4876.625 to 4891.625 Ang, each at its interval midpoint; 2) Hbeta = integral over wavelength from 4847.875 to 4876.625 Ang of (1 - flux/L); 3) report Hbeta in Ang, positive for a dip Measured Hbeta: 2.7 Ang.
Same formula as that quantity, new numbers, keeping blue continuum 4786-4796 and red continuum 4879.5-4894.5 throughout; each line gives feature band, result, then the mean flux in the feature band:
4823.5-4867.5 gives 2.3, 26.7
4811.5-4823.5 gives -0.4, 29.6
